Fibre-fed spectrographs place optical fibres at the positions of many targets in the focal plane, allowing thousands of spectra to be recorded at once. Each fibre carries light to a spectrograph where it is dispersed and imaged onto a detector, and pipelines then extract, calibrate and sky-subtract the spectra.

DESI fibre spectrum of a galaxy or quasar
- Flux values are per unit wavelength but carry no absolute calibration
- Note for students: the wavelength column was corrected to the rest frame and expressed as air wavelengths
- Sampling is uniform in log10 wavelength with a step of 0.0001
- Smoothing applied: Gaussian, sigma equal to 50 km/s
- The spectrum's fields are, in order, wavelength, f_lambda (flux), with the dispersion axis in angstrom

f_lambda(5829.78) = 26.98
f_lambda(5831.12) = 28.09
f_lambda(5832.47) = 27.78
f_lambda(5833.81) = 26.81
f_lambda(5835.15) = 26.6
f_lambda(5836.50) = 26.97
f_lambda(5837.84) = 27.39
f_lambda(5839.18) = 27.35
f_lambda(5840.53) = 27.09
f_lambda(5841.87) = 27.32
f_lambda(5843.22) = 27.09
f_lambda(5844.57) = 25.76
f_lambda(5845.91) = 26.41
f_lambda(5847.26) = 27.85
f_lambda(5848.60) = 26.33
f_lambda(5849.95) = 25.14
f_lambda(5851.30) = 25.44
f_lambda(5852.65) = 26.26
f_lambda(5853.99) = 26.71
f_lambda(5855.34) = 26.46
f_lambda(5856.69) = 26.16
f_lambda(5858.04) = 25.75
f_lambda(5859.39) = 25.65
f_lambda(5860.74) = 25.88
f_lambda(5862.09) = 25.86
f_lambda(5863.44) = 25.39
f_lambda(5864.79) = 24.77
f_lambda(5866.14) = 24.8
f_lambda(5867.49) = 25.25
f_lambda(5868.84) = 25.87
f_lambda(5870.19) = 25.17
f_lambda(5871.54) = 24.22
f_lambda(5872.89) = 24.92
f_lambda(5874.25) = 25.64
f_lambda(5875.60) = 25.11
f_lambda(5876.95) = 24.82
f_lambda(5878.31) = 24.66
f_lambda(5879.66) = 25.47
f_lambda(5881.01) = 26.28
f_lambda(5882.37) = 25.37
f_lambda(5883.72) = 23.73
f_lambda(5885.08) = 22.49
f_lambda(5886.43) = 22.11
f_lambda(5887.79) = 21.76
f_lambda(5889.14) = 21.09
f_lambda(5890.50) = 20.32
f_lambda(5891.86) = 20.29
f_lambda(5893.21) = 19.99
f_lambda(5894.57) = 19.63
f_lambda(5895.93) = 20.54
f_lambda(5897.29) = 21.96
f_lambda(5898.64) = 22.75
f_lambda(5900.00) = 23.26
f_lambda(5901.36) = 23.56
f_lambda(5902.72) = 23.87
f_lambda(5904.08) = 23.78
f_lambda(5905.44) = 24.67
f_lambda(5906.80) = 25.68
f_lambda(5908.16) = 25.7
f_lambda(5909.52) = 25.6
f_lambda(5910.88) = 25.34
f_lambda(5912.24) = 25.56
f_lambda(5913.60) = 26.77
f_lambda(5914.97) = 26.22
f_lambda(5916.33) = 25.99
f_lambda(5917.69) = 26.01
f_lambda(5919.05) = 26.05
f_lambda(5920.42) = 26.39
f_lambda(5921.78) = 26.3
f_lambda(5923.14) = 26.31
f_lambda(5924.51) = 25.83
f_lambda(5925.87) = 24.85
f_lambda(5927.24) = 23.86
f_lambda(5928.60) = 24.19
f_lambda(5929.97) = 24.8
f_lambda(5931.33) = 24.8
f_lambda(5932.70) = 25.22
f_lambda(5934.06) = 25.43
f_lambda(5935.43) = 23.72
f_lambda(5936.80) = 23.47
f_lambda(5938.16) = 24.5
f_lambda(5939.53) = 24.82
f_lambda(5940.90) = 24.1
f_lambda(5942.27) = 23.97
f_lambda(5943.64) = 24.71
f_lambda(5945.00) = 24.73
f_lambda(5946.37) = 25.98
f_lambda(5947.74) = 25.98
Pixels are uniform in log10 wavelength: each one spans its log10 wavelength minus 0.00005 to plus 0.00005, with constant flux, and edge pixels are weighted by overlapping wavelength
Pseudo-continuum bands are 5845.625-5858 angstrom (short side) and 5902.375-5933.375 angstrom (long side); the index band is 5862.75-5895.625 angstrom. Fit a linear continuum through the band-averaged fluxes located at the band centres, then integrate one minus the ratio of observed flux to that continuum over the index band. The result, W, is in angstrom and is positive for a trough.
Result 2.8 angstrom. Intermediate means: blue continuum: 26.3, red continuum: 25.4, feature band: 23.7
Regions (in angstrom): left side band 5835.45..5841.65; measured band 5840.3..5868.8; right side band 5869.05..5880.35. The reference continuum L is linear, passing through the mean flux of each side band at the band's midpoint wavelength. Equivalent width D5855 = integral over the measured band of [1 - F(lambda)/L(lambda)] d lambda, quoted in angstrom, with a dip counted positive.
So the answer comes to 0.21 angstrom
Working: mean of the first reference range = 27.2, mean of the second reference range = 25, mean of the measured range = 26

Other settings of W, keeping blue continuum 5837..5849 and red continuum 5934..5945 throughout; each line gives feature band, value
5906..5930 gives -0.72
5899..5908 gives 0.40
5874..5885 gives 0.42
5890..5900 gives 1.79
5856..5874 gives 0.69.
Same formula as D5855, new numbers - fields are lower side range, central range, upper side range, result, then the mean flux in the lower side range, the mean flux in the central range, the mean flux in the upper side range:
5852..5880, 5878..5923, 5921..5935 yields 2.4 angstrom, 25.5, 23.9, 25.1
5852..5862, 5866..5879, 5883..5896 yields -0.7 angstrom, 26.1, 25.1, 21.2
